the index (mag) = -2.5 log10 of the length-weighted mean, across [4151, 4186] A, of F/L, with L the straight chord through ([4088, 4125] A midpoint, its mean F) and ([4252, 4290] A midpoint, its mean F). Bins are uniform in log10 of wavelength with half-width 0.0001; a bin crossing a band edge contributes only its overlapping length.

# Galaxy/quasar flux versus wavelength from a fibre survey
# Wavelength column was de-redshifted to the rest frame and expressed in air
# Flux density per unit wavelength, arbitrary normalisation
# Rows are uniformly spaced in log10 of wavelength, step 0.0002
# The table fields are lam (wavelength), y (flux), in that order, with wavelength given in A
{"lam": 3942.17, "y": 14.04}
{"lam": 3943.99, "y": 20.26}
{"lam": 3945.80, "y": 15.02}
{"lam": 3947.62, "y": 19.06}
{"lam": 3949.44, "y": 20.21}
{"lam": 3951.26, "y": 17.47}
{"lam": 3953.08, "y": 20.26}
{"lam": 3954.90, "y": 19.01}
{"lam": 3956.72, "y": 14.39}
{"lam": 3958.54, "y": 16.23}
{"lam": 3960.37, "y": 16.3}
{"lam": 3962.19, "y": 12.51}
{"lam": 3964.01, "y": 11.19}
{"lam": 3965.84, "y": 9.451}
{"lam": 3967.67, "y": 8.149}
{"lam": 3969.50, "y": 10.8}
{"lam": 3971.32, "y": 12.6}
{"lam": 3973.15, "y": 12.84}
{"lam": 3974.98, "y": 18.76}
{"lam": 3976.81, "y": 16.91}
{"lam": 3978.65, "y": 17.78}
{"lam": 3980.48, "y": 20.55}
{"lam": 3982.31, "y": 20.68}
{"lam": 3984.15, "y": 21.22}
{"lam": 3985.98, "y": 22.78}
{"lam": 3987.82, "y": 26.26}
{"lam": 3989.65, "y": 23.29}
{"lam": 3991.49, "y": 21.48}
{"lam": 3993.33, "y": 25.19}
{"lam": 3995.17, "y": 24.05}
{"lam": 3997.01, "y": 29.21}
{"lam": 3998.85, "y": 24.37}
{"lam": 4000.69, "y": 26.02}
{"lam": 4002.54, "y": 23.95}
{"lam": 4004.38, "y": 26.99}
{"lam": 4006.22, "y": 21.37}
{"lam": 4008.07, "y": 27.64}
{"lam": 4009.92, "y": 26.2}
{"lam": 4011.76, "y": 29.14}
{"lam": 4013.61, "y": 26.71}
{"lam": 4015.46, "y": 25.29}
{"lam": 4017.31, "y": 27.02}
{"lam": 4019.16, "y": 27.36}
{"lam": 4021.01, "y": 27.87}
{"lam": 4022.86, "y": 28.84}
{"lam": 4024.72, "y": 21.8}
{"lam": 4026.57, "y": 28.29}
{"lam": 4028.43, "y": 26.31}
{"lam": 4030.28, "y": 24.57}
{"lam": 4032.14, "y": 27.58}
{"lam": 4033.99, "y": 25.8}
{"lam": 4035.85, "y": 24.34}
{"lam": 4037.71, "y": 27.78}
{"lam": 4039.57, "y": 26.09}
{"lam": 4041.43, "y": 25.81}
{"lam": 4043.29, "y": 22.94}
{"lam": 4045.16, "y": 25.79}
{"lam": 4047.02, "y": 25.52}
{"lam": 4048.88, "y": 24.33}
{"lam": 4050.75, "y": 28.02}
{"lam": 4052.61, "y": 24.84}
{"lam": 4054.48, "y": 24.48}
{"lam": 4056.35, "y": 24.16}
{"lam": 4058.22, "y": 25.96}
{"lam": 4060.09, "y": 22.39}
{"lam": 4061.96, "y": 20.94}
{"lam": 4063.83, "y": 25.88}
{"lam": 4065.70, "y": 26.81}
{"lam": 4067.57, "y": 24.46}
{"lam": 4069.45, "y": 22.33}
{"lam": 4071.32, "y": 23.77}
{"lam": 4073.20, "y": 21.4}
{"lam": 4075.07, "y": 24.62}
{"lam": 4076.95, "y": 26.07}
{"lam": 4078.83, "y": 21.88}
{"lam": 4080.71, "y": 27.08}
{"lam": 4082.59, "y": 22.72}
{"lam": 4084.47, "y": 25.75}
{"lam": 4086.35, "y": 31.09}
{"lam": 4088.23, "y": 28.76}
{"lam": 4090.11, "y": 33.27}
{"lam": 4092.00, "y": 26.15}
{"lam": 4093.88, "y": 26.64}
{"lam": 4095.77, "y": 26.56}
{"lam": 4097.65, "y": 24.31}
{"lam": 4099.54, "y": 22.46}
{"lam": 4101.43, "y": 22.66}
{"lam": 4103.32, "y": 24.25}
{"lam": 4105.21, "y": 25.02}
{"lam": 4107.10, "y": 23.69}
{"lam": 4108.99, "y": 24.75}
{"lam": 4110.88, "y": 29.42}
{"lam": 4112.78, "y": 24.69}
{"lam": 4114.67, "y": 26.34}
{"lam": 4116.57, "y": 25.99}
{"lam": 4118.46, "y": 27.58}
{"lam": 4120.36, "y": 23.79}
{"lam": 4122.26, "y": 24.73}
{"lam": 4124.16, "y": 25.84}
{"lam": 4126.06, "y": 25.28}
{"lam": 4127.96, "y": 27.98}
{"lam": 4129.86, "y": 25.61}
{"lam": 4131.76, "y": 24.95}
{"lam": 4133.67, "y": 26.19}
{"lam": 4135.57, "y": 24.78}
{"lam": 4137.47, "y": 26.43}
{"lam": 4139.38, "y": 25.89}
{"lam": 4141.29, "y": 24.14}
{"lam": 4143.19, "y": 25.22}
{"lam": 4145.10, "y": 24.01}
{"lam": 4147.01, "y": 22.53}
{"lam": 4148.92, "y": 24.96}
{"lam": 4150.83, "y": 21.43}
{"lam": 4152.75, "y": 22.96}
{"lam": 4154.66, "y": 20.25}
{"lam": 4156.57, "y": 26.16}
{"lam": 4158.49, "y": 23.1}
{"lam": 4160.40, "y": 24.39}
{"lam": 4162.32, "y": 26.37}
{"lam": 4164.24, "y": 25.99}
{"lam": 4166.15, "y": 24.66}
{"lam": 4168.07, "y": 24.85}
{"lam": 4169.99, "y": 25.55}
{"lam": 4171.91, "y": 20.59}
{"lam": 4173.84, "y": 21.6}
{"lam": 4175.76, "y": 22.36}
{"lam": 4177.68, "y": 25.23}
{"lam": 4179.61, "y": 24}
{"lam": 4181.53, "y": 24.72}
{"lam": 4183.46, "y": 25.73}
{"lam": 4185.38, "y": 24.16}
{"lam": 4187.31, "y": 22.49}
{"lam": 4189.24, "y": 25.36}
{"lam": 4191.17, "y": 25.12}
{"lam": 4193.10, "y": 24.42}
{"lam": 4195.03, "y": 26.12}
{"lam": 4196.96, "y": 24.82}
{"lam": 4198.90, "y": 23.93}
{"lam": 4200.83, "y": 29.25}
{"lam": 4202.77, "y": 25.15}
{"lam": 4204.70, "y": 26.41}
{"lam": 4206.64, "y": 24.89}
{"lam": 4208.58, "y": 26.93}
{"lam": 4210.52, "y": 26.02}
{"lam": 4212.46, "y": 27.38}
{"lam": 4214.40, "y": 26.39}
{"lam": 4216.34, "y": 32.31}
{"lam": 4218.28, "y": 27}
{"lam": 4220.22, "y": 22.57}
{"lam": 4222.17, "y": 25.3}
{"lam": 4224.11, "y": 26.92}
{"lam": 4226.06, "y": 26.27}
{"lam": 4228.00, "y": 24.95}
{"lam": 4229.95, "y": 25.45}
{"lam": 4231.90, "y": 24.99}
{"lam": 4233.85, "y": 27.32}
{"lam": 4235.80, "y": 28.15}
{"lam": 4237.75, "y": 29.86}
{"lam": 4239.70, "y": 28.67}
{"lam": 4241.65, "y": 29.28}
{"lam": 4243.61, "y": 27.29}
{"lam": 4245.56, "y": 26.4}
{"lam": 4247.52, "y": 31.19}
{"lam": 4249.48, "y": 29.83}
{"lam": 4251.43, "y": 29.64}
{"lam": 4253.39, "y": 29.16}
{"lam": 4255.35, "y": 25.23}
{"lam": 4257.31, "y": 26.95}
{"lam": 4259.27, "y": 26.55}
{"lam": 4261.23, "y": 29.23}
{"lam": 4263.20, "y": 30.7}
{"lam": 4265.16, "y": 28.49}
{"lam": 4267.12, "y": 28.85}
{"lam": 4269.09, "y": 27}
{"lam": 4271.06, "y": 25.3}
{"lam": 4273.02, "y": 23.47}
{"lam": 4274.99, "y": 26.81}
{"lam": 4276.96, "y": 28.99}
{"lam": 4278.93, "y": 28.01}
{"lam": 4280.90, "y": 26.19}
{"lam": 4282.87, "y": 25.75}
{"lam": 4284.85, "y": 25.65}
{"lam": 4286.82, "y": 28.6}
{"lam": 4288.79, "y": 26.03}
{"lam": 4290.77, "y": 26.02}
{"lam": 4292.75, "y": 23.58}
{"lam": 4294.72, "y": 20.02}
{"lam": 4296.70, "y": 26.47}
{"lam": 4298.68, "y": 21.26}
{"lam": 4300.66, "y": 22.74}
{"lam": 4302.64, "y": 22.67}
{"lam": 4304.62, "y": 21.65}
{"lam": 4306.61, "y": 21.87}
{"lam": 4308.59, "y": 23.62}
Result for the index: 0.10 mag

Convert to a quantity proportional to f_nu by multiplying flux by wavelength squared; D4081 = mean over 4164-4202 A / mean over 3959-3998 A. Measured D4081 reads 1.49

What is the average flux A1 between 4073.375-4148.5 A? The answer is 25.6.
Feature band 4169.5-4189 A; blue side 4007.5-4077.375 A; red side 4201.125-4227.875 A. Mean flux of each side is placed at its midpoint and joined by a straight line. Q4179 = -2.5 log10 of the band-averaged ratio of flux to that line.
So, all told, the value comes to 0.11 mag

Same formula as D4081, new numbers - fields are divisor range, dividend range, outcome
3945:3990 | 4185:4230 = 1.72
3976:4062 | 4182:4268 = 1.20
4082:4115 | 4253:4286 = 1.13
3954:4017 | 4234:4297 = 1.53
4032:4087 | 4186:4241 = 1.13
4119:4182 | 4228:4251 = 1.19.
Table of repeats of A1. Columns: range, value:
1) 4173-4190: 24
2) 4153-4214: 24.8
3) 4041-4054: 25.3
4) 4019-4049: 26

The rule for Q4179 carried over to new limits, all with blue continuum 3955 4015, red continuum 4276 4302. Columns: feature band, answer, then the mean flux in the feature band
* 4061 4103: -0.158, 25.2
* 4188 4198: -0.062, 25.1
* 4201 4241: -0.110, 26.7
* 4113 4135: -0.147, 25.8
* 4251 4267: -0.141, 28.2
